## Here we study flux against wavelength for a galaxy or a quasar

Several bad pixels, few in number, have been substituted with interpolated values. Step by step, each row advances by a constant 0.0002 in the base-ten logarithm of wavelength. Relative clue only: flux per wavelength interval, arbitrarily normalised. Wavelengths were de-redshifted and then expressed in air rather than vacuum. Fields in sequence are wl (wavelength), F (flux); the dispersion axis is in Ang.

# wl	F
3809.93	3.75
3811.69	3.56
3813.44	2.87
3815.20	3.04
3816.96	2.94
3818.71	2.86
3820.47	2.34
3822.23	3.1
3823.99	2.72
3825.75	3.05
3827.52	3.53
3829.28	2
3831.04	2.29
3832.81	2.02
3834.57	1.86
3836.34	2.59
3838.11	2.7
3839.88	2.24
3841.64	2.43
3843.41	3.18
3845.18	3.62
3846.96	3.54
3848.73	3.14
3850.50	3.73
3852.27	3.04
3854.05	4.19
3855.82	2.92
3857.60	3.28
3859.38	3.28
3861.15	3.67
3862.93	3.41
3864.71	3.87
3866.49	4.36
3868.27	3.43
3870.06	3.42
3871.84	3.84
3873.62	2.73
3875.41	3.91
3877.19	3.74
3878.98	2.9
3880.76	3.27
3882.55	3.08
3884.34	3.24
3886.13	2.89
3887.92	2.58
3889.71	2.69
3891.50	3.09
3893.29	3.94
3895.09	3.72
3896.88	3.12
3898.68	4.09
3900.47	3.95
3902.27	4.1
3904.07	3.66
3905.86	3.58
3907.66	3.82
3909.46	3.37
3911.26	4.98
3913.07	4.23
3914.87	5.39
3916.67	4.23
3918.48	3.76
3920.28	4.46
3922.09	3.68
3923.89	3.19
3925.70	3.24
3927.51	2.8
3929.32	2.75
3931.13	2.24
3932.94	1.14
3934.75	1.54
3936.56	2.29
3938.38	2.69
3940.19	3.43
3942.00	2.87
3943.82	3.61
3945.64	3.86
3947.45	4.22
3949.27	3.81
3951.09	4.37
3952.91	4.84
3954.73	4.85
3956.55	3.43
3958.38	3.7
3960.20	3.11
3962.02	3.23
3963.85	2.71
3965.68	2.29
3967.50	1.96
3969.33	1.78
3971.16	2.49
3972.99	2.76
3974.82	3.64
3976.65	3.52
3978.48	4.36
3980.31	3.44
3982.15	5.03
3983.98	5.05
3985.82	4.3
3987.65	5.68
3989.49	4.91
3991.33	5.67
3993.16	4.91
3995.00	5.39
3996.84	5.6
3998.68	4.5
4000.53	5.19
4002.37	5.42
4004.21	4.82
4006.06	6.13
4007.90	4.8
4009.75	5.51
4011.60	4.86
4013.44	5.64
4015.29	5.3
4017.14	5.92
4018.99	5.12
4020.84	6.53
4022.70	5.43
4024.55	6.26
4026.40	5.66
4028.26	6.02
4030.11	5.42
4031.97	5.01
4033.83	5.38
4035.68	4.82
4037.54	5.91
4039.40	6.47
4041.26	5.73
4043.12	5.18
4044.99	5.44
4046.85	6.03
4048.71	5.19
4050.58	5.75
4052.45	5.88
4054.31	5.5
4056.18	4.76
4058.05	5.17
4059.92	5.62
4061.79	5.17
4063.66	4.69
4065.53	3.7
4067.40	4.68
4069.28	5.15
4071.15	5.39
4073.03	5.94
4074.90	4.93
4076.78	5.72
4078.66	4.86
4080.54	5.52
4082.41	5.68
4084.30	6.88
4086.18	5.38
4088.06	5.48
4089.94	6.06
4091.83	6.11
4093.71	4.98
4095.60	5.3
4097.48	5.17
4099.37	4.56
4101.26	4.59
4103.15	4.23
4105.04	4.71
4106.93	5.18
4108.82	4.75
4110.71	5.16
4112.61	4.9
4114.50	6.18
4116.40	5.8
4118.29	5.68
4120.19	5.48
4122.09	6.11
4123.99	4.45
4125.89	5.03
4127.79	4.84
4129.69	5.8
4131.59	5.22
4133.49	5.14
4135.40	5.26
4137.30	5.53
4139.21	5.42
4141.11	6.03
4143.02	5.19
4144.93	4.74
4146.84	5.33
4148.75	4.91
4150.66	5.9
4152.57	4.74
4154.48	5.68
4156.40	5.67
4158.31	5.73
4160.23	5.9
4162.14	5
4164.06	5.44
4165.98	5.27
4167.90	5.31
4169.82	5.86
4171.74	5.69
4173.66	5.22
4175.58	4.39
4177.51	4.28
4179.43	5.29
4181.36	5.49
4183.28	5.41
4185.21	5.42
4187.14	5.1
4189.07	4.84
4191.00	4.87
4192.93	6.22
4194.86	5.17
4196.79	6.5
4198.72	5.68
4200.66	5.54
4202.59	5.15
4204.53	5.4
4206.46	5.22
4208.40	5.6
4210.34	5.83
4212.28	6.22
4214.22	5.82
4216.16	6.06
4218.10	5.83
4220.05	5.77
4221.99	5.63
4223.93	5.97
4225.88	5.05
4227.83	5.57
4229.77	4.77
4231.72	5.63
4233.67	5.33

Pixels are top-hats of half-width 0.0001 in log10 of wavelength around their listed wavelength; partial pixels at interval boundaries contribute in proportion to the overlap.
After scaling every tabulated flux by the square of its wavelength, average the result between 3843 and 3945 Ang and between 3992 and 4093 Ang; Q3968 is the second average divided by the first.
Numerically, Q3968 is 1.7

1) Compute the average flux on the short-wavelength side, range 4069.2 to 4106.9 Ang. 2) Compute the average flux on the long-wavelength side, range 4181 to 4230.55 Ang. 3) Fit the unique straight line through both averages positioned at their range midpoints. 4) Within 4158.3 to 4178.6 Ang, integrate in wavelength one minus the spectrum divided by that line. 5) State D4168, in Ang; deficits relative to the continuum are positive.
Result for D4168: 0.8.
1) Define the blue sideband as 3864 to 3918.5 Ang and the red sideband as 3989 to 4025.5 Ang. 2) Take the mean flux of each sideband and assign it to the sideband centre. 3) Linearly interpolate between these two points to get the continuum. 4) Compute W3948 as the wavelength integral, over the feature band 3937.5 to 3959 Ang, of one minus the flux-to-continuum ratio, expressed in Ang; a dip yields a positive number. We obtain 3.4 Ang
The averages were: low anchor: 3.64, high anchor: 5.4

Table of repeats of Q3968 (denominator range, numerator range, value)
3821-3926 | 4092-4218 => 1.82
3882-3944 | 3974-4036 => 1.62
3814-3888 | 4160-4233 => 2.09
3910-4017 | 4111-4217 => 1.50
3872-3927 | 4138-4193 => 1.67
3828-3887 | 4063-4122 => 1.88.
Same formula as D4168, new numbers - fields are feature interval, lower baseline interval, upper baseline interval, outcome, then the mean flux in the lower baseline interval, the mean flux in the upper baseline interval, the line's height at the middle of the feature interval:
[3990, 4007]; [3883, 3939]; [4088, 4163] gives -4.6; 3.37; 5.3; 4.16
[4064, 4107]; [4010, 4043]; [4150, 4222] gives 2.6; 5.6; 5.47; 5.56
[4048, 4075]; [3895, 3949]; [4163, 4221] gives -4.1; 3.47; 5.46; 4.5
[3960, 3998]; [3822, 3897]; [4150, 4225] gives 1.0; 3.15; 5.49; 4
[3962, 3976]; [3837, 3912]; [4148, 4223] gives 5.0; 3.42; 5.47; 4.04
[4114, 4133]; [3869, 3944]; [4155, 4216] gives -1.7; 3.36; 5.45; 4.98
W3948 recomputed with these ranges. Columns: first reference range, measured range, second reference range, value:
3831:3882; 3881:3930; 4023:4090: 1.9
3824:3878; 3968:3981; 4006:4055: 4.7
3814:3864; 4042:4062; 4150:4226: -4.2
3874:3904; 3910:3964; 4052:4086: 5.3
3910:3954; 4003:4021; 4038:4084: -3.0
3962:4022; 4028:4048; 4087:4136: -3.2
